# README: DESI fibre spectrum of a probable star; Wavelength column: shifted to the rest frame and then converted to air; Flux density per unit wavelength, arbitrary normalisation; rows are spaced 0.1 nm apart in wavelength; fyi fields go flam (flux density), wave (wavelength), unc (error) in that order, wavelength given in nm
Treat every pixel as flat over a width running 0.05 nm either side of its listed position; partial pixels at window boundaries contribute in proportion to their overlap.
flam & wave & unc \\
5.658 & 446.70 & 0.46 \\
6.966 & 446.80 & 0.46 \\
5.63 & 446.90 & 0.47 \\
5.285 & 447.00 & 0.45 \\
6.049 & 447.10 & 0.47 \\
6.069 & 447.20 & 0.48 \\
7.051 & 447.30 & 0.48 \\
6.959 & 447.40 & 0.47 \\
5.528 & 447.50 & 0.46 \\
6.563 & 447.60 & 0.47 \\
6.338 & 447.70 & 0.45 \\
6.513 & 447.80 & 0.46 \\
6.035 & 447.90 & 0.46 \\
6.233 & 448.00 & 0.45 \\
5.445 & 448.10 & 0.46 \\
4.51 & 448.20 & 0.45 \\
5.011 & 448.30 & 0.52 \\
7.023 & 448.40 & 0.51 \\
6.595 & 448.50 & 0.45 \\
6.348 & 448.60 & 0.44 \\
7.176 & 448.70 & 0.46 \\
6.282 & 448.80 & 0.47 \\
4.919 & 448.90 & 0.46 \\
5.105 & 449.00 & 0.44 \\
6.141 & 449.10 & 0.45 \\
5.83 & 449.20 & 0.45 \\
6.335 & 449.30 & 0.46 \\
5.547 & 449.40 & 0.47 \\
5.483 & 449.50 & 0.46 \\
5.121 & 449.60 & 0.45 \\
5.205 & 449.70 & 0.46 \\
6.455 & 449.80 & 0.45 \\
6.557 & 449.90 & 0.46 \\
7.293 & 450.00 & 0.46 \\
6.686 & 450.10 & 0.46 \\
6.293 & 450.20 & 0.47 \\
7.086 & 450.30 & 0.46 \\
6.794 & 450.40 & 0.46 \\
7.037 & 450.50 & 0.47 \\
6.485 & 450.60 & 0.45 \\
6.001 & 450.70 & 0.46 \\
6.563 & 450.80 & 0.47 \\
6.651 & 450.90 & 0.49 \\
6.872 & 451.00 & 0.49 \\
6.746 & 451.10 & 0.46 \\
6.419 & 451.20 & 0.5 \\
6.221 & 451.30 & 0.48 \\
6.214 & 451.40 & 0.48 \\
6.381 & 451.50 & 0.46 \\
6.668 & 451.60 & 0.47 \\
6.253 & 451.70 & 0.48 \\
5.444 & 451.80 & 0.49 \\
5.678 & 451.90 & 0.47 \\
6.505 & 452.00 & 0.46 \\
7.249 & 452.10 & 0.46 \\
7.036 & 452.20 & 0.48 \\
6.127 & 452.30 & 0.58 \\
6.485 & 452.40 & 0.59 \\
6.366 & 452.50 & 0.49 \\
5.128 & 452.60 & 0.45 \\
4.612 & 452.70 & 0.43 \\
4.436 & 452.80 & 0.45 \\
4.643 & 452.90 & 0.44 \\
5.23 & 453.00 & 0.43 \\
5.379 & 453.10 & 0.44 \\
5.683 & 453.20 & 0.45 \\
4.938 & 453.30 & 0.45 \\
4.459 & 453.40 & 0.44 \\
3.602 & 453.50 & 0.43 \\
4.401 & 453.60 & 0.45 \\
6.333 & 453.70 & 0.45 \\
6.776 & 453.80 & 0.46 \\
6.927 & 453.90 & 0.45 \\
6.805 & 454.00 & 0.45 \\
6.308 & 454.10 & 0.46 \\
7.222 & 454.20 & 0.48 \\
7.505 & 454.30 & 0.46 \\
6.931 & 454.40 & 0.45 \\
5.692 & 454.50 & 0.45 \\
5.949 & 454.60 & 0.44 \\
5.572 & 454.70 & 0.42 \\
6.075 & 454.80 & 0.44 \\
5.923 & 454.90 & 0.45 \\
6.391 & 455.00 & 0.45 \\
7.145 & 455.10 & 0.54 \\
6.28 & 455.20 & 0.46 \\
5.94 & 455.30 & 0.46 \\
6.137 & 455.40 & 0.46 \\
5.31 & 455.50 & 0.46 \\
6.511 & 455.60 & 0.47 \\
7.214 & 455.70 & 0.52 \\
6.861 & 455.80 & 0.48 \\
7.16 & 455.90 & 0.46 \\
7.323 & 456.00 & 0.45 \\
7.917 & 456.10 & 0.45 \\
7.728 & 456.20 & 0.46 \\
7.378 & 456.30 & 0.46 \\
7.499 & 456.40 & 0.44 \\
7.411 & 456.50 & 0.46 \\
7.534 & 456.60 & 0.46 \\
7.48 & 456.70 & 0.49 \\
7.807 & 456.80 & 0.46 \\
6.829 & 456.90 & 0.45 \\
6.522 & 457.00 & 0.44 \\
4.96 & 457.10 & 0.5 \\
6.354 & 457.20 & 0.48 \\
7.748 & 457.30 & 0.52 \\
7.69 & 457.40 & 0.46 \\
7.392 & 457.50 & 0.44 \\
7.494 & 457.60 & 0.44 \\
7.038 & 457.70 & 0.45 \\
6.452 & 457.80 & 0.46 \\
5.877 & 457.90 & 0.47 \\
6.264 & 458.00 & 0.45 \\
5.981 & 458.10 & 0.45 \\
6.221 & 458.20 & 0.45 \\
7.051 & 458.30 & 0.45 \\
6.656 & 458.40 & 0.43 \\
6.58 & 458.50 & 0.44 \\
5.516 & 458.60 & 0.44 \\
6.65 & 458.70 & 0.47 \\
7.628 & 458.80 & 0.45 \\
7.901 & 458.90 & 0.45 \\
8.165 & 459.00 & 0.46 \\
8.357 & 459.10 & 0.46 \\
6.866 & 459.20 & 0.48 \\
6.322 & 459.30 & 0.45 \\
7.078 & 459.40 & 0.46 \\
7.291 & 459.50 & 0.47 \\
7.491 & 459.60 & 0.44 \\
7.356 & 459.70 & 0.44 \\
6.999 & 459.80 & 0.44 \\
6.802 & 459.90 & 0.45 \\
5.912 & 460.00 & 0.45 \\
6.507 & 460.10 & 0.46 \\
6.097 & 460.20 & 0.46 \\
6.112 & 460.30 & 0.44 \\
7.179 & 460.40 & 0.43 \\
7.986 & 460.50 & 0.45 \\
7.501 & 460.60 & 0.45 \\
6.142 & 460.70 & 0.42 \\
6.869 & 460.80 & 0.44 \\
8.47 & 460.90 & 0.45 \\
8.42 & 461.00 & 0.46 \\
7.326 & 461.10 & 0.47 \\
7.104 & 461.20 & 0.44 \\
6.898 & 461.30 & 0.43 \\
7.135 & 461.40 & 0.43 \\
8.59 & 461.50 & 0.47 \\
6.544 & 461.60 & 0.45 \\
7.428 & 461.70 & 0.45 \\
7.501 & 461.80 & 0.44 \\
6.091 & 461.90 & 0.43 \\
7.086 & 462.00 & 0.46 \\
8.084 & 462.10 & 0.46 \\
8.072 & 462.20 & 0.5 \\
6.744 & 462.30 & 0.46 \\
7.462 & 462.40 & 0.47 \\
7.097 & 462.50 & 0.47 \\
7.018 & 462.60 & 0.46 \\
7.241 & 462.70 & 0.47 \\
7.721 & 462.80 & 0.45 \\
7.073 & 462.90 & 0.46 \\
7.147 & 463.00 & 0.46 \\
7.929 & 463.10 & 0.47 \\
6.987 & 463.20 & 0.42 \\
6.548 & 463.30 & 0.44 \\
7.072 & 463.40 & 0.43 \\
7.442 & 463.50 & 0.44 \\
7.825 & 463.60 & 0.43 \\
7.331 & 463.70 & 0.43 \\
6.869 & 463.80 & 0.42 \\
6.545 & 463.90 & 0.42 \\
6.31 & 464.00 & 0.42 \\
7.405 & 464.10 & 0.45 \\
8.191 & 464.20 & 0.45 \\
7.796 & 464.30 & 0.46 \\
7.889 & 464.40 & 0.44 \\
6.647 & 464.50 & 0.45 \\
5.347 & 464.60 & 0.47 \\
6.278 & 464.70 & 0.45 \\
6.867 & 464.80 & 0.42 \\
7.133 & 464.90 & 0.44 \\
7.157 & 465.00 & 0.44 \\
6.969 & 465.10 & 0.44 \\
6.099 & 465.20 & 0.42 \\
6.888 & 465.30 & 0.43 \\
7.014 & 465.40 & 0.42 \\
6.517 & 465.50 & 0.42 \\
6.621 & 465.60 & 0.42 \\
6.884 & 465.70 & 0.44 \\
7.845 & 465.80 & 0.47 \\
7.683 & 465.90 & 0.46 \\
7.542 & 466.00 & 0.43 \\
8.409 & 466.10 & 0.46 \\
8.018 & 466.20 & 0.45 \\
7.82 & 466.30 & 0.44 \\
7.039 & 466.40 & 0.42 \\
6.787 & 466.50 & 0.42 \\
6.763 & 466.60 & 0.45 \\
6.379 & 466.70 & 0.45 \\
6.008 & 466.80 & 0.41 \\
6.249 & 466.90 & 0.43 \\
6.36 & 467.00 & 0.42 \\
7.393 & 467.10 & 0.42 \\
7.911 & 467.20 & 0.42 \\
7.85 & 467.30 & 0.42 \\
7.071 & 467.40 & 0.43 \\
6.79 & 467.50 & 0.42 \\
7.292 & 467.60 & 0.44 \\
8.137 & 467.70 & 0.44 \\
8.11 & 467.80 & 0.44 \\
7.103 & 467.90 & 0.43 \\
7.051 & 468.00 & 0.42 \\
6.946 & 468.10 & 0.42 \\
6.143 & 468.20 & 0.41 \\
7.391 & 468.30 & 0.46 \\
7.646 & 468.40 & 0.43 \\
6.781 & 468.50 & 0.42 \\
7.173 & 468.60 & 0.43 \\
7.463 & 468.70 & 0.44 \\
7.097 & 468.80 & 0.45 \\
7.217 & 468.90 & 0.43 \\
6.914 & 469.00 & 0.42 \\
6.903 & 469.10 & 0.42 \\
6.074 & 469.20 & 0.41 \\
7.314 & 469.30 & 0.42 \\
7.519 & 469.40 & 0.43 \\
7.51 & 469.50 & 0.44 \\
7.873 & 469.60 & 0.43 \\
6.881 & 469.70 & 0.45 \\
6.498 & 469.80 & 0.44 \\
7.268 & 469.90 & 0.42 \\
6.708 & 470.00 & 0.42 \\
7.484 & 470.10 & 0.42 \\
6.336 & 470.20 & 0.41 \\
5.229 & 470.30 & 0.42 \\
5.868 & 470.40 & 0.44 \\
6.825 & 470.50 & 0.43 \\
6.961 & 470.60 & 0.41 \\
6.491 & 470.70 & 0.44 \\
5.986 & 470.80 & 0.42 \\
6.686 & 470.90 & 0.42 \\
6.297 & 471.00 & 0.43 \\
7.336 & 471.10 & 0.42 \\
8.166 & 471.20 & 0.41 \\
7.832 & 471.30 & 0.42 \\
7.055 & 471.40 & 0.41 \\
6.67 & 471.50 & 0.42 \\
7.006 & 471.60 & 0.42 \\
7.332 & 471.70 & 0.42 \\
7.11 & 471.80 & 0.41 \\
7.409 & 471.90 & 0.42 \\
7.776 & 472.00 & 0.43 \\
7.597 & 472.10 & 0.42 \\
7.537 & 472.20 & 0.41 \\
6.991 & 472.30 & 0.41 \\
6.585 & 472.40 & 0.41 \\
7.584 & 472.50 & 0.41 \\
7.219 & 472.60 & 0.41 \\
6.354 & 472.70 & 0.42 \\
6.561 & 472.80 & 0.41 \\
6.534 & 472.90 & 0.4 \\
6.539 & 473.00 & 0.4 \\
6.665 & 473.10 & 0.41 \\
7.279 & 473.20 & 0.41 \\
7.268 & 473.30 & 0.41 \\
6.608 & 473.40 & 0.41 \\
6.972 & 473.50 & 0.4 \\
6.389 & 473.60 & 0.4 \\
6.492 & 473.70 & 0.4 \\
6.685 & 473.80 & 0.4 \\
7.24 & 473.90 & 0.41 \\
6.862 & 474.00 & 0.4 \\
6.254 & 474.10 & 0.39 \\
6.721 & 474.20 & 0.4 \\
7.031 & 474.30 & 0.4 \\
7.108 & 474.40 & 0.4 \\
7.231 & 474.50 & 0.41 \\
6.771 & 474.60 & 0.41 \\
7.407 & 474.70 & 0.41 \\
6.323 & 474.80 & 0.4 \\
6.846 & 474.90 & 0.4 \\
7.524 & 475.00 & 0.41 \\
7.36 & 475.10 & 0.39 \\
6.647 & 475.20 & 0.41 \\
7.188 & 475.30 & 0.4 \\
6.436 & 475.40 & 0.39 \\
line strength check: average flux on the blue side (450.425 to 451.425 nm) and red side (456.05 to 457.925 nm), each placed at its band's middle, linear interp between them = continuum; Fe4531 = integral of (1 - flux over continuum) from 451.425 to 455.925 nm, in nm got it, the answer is 0.51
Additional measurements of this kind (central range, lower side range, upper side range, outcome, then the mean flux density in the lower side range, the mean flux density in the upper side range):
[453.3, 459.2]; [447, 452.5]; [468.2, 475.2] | -0.18 nm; 6.24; 6.96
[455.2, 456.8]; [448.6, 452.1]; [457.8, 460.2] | -0.10 nm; 6.26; 6.82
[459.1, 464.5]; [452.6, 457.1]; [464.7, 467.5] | -0.34 nm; 6.28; 7.06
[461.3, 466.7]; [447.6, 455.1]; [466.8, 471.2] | -0.36 nm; 6.07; 6.98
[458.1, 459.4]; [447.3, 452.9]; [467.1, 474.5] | -0.09 nm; 6.16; 7.01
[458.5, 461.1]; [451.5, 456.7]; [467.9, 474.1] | -0.25 nm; 6.25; 6.95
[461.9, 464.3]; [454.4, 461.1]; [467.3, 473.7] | -0.11 nm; 6.87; 7.01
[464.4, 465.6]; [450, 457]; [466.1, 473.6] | 0.03 nm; 6.37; 7.03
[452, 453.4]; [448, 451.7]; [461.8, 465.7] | 0.17 nm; 6.21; 7.07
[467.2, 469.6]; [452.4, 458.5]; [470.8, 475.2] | -0.14 nm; 6.38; 6.99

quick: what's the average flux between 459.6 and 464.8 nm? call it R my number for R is 7.14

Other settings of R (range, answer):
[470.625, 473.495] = 7.02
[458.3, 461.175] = 7.08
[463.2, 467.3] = 7.06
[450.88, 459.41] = 6.47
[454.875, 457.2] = 6.84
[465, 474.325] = 7.01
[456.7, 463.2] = 7.06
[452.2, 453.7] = 5.21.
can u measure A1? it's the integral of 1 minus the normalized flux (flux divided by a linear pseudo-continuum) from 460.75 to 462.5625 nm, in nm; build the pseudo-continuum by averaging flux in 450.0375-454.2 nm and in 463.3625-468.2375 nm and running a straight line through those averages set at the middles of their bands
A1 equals -0.16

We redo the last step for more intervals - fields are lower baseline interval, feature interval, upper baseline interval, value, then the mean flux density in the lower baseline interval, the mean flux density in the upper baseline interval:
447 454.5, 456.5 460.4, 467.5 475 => -0.28 nm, 6.09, 6.98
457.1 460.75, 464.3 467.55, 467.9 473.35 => -0.04 nm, 6.88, 6.98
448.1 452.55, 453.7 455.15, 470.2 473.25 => -0.03 nm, 6.25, 6.91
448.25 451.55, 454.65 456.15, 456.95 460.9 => 0.03 nm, 6.27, 6.87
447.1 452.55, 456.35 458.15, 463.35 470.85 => -0.09 nm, 6.26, 7.03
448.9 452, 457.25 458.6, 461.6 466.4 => 0.00 nm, 6.23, 7.18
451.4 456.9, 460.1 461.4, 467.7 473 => -0.11 nm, 6.3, 7.01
